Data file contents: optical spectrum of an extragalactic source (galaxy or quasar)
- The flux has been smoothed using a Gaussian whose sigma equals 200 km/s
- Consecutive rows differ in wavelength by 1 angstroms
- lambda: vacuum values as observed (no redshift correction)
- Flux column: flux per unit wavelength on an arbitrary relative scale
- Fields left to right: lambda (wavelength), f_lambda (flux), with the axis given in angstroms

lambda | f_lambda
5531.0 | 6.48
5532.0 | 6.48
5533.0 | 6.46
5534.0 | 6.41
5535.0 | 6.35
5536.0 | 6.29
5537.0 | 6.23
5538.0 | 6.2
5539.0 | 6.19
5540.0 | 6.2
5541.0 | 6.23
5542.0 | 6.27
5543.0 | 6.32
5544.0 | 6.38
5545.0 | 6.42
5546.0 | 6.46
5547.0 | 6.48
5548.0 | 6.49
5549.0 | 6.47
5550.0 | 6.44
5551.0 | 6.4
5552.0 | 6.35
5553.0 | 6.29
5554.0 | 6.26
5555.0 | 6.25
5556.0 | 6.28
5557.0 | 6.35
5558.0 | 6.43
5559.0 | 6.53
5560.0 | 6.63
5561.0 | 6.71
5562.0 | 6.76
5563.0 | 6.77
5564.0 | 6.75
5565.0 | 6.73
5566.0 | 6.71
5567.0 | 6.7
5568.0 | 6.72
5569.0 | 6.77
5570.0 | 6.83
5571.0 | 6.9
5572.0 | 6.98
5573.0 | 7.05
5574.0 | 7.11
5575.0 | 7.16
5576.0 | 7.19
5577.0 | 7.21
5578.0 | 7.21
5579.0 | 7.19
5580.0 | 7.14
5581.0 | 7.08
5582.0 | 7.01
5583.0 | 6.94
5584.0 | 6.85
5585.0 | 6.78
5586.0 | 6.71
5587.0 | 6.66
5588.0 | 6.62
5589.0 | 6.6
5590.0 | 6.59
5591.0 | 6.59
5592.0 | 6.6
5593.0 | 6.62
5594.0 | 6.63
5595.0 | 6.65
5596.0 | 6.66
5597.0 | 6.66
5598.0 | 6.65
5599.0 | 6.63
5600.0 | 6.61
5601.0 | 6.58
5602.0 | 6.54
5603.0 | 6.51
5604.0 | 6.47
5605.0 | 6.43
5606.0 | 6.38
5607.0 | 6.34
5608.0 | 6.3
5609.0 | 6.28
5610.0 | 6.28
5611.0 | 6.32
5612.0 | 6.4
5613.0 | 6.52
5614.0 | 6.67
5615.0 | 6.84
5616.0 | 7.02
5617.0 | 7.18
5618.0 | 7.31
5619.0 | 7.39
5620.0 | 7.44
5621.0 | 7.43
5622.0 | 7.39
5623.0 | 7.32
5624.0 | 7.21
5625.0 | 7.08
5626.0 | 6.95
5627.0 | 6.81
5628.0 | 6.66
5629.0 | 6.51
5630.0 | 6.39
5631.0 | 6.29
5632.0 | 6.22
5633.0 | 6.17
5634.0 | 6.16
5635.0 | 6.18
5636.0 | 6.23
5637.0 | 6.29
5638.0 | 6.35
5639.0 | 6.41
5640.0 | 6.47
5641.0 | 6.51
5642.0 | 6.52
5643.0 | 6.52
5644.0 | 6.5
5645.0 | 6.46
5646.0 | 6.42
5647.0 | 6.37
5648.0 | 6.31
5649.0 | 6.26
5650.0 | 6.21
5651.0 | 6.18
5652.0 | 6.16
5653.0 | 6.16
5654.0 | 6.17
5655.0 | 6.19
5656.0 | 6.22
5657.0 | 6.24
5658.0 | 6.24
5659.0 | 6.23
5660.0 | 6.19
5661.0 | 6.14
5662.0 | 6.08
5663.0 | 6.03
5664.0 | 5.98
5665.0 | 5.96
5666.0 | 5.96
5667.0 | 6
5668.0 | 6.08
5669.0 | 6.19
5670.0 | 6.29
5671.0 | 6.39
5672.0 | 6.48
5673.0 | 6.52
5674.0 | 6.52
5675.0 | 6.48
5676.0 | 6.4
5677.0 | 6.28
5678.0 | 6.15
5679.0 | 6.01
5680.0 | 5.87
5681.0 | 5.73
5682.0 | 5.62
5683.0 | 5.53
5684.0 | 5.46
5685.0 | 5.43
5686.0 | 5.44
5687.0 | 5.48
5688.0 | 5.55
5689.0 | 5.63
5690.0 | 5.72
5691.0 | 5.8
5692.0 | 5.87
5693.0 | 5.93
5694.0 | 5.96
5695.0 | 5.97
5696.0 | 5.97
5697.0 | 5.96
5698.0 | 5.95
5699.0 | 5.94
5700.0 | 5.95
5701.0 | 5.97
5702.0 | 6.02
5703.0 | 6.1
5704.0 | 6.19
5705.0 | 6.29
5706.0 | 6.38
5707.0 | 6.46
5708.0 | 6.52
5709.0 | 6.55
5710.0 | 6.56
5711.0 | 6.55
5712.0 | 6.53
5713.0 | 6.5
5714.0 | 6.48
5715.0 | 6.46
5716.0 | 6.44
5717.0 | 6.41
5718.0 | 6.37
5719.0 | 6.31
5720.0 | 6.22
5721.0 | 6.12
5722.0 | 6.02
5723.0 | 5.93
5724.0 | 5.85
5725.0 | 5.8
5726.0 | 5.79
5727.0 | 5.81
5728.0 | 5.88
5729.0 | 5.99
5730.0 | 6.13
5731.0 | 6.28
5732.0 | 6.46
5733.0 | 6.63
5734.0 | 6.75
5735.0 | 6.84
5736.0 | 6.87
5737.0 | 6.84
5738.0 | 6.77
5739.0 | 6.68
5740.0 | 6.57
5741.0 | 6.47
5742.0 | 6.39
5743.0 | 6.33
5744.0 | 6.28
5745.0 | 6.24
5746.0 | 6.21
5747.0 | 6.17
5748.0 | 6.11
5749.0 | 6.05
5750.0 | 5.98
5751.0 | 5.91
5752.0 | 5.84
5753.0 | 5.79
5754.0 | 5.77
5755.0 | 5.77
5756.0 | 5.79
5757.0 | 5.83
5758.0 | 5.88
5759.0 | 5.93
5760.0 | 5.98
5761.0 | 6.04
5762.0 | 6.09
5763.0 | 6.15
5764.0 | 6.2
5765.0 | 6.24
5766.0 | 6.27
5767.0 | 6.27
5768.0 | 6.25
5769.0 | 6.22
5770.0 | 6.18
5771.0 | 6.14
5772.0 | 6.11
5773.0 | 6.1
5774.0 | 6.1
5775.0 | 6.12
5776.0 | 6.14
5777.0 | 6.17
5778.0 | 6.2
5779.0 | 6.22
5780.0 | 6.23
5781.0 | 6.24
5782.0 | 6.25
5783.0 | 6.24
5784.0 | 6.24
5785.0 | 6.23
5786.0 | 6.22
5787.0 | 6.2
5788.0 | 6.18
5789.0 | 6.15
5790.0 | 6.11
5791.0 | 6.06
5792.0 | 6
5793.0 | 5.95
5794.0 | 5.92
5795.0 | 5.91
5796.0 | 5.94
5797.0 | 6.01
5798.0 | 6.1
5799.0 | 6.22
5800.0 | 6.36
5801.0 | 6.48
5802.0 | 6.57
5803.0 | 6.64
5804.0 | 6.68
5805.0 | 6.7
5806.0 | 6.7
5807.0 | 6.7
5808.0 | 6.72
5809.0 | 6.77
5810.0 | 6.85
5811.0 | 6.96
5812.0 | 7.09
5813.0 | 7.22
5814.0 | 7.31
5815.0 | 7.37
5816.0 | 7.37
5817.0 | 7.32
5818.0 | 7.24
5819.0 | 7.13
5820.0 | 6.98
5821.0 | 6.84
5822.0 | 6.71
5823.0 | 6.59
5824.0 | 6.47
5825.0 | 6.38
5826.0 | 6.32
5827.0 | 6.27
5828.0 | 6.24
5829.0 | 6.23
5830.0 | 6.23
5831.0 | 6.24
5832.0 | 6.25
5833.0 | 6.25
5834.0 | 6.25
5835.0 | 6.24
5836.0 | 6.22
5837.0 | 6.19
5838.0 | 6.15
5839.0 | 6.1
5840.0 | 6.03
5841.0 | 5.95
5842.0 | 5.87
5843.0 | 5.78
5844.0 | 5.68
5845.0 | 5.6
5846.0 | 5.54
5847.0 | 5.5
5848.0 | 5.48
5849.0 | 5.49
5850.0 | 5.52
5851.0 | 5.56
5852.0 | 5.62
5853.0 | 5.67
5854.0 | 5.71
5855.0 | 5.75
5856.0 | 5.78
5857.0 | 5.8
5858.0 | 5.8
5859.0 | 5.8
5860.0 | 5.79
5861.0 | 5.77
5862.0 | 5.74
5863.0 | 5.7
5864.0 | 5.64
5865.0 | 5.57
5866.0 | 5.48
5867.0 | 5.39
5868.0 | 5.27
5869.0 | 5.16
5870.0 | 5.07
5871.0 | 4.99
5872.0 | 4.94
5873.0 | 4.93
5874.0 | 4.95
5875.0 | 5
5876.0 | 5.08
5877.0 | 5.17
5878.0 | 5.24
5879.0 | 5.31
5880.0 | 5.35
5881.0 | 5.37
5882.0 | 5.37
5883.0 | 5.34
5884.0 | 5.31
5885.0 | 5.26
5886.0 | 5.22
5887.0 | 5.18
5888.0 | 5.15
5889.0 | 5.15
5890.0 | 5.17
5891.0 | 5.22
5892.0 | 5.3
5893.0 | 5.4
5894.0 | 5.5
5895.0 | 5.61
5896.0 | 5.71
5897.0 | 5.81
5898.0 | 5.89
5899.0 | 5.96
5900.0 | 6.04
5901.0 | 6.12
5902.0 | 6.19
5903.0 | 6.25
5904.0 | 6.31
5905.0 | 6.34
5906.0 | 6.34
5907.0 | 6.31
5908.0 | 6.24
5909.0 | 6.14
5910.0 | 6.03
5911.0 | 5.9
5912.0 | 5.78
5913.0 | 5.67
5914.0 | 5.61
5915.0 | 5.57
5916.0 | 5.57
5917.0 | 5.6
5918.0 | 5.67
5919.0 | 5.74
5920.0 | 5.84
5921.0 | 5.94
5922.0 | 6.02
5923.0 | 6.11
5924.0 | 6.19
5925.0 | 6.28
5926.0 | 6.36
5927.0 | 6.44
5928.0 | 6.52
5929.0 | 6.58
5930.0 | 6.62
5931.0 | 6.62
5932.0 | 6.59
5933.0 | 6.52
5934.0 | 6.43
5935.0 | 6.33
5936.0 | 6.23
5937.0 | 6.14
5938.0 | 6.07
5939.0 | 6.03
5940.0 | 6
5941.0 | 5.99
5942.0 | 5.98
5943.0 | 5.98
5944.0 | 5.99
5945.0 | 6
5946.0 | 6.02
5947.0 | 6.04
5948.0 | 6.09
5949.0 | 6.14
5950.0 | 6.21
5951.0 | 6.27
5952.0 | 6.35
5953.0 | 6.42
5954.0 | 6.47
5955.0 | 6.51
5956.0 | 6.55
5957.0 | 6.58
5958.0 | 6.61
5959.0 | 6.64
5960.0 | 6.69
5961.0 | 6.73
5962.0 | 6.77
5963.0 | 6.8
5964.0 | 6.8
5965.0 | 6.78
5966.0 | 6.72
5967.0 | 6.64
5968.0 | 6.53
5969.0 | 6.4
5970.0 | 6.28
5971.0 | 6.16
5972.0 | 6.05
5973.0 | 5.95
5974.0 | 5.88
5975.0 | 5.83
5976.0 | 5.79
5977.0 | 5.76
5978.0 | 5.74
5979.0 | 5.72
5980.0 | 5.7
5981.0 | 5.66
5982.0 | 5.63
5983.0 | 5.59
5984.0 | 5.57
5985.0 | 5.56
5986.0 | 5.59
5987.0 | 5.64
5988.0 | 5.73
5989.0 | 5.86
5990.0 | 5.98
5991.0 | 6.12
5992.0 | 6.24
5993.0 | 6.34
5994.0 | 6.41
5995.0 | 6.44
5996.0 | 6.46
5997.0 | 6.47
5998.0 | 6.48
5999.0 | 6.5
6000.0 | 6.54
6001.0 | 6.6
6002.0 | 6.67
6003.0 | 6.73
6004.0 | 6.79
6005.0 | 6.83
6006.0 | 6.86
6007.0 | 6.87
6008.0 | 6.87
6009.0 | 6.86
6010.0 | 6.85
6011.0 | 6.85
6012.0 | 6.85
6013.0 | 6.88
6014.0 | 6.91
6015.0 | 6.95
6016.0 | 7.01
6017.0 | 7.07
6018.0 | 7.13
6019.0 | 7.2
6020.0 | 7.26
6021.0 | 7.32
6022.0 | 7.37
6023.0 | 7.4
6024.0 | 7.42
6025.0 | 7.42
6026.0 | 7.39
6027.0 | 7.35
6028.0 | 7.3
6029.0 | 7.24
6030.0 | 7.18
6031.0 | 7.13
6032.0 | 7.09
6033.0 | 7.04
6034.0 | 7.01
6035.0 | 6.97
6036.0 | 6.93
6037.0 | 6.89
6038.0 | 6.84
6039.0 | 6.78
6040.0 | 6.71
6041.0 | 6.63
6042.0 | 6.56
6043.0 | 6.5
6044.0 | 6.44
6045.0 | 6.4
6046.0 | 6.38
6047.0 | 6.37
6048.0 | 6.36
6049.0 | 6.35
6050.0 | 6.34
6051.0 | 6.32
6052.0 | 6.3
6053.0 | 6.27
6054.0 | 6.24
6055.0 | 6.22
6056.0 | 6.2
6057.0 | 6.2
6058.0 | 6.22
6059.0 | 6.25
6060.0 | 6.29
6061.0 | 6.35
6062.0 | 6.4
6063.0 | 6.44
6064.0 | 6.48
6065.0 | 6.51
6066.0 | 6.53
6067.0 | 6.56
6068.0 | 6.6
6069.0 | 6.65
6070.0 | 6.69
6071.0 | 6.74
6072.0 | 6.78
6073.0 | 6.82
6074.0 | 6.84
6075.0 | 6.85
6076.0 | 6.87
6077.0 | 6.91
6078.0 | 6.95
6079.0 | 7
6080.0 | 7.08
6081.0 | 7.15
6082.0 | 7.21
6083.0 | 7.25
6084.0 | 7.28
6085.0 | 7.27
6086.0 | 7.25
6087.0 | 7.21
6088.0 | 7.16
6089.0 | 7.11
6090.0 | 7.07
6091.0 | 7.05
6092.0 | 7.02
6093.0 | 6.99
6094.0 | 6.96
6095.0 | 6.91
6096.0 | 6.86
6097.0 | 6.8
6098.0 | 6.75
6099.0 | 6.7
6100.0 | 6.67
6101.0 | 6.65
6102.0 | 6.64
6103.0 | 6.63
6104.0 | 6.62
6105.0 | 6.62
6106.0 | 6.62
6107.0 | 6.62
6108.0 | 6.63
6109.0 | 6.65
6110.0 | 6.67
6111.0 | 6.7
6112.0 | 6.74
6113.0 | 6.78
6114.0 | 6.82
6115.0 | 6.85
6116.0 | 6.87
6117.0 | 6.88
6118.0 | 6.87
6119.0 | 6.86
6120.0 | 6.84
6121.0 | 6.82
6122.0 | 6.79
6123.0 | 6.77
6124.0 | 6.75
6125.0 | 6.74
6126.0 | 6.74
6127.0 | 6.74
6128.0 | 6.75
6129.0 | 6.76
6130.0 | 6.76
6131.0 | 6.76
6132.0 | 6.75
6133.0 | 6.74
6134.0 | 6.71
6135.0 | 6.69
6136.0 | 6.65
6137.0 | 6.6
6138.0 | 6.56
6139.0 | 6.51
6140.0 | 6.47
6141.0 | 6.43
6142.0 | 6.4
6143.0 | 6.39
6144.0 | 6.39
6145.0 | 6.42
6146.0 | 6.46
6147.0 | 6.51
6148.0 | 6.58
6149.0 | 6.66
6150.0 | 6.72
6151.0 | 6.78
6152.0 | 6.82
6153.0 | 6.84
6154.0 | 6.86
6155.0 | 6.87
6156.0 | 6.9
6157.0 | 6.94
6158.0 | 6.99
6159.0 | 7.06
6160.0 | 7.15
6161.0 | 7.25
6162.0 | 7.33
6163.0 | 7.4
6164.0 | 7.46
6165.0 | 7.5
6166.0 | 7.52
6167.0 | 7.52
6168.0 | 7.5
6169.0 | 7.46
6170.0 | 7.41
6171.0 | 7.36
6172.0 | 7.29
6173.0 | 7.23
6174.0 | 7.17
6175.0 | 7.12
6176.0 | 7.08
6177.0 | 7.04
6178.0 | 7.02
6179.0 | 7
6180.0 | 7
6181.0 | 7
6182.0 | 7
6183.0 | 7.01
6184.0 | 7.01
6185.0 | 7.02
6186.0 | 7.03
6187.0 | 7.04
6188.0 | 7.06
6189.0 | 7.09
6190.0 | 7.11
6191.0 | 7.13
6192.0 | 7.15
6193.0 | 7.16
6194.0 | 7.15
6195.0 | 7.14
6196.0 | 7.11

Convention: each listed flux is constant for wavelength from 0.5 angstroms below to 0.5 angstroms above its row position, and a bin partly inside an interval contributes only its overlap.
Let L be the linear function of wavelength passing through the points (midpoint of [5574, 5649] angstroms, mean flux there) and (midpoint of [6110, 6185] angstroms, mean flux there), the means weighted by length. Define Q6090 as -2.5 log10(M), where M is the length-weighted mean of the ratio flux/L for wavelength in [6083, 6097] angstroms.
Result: -0.033 mag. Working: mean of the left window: 6.68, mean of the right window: 6.89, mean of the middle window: 7.08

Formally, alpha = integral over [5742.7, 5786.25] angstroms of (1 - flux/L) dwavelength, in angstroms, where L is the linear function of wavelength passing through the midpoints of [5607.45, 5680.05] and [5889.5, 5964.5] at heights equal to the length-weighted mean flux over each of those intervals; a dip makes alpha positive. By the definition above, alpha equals 1.41 angstroms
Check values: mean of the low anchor 6.45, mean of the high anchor 6.13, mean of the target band 6.11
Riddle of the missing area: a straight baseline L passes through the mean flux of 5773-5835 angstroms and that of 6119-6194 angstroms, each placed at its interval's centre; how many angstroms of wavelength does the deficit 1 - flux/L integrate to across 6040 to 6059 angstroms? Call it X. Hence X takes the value 1.2 angstroms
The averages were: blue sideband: 6.45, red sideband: 6.93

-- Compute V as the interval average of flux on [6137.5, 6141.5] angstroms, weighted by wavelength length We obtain 6.49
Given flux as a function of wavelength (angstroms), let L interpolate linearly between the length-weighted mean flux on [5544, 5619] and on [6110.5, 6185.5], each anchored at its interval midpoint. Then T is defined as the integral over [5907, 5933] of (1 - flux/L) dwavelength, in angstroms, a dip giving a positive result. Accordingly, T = 2.8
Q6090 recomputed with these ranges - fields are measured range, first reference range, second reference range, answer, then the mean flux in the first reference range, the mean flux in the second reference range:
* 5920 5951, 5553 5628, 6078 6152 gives 0.095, 6.76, 6.78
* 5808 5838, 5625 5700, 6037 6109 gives -0.051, 6.15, 6.69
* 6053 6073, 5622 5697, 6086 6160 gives 0.040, 6.2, 6.76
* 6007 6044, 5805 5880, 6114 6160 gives -0.091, 6.03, 6.72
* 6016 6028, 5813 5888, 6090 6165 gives -0.137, 5.86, 6.78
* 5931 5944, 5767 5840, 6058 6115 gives 0.066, 6.41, 6.79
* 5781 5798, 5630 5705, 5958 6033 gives 0.030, 6.11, 6.56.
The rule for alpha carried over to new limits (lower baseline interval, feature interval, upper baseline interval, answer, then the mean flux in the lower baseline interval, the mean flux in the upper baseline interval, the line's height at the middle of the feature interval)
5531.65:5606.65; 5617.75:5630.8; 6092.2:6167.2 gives -0.81 angstroms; 6.62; 6.79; 6.63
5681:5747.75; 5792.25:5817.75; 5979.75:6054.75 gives -1.36 angstroms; 6.16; 6.63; 6.3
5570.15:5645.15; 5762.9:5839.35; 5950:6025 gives 2.18 angstroms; 6.72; 6.47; 6.59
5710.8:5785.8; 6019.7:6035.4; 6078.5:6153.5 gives -1.42 angstroms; 6.21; 6.78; 6.64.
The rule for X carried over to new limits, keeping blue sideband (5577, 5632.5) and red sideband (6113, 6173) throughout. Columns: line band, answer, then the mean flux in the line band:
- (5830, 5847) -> 2.0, 6.01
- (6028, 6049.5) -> 0.3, 6.77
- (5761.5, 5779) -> 1.6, 6.17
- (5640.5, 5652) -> 0.7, 6.38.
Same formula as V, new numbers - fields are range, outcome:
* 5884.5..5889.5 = 5.19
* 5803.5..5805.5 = 6.69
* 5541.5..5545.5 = 6.35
